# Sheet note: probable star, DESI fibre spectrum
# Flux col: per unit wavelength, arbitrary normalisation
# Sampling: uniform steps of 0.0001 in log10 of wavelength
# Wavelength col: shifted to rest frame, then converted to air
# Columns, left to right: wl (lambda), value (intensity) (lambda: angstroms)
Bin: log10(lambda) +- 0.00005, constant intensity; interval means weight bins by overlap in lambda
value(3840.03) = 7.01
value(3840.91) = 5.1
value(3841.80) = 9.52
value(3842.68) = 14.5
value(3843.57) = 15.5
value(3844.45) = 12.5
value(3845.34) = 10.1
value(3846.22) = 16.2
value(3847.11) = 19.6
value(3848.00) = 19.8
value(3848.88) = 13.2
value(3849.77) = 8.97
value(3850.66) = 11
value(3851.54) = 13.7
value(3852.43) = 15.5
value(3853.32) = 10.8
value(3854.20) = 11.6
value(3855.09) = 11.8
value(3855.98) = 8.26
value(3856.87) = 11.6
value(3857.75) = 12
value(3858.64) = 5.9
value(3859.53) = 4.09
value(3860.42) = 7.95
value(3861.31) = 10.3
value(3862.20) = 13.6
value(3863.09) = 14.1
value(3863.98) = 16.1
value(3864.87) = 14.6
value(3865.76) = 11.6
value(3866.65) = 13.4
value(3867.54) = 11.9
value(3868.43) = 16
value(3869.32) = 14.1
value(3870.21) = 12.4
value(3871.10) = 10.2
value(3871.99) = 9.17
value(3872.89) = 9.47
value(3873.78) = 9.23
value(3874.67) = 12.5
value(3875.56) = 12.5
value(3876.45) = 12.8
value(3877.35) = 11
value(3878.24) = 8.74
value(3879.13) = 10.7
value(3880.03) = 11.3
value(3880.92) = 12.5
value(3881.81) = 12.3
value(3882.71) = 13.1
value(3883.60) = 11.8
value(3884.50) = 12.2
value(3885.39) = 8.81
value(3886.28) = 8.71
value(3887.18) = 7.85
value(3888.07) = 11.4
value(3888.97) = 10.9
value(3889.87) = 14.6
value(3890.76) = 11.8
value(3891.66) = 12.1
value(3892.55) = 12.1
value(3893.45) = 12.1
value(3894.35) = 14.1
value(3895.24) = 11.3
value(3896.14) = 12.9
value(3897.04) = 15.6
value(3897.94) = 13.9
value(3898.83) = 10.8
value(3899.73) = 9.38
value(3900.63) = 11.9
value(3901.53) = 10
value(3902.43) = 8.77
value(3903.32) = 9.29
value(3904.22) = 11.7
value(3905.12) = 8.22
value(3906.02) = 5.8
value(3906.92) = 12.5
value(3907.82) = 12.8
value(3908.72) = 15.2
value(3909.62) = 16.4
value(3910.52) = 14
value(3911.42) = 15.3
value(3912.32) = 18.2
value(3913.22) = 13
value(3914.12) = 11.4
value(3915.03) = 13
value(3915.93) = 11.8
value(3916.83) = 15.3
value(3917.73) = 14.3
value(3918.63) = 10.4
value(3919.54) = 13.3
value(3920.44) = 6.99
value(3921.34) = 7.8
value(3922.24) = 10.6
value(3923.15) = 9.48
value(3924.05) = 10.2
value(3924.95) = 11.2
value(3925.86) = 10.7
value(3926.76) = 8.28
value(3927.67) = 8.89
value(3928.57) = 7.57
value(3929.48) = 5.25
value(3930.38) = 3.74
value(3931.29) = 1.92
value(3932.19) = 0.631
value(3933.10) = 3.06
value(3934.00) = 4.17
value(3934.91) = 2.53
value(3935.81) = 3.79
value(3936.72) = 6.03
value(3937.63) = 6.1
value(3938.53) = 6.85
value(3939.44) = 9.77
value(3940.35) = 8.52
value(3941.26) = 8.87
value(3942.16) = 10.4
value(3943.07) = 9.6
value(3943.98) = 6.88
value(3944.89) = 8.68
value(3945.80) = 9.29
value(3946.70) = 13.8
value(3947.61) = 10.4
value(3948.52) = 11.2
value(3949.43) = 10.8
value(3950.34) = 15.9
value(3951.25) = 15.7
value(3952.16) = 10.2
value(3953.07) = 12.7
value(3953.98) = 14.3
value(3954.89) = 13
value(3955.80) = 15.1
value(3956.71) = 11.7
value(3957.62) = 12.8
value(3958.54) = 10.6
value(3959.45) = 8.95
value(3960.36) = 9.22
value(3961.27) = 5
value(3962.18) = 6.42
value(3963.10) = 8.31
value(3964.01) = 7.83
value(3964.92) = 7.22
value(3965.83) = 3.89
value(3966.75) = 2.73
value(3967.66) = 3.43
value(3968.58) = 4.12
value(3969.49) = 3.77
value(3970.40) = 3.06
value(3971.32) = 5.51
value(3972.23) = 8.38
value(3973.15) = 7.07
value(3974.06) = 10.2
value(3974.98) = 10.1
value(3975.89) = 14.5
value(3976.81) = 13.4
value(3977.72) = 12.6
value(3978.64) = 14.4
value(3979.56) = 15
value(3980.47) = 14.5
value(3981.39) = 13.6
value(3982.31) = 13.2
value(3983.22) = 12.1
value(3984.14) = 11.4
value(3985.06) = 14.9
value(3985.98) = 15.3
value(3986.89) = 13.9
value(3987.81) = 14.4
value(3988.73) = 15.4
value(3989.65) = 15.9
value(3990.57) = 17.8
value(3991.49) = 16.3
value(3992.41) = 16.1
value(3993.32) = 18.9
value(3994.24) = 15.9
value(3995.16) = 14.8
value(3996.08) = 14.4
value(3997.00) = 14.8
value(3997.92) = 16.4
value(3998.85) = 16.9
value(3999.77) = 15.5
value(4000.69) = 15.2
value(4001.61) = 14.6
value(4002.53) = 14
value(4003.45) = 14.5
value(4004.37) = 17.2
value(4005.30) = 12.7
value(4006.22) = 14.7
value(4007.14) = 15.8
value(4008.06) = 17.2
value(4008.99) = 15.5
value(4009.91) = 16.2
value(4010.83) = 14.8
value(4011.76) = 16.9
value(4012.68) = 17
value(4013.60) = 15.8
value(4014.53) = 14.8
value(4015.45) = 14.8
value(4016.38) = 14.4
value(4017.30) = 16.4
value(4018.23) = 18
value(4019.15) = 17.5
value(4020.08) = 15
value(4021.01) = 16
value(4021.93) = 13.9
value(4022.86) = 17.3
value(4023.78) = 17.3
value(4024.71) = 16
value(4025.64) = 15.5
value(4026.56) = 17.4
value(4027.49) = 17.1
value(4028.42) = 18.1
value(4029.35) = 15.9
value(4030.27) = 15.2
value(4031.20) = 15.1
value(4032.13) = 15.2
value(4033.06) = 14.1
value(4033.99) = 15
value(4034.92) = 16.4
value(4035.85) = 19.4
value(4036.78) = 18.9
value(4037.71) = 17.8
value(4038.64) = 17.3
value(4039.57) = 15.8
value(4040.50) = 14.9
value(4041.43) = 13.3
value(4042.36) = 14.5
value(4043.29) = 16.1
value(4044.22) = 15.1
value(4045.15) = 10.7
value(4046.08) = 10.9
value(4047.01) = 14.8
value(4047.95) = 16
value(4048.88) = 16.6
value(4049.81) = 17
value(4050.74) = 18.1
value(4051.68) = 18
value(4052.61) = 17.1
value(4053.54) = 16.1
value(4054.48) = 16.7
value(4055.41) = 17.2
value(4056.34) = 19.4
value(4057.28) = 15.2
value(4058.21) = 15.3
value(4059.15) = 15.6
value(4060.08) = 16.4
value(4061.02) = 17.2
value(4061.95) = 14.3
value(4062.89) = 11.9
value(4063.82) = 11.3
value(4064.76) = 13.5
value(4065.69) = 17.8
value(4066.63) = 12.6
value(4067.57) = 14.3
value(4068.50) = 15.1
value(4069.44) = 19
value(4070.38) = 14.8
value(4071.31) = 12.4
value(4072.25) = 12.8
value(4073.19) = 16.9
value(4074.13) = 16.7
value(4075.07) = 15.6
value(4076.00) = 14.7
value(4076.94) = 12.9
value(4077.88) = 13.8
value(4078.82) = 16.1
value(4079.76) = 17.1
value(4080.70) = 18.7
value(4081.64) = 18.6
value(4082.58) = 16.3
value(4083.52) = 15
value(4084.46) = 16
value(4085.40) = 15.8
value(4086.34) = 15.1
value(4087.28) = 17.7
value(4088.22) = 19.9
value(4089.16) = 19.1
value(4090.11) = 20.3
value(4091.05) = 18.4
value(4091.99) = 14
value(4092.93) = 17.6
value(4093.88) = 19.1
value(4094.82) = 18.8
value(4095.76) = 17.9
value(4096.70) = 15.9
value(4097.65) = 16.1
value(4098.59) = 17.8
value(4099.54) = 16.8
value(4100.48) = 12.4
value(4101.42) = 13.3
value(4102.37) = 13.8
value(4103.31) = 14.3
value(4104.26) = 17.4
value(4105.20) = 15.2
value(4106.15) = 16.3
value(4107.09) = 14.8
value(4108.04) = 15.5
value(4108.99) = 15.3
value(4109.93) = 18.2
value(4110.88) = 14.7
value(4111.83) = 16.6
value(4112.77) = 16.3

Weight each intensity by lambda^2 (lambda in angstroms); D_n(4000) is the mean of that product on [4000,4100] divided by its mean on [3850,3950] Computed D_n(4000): 1.63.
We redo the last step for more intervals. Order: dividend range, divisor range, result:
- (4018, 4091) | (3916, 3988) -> 1.77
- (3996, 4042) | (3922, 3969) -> 1.96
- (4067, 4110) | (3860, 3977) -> 1.72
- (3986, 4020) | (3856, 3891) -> 1.48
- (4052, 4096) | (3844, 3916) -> 1.49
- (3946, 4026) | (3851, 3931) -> 1.21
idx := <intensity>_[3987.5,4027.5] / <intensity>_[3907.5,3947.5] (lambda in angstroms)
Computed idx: 1.68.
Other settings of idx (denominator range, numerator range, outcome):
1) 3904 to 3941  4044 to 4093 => 1.68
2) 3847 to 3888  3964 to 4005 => 1.06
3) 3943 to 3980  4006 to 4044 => 1.66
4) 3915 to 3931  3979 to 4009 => 1.55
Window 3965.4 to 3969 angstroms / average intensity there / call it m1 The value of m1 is 3.52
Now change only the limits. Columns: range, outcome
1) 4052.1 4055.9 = 16.8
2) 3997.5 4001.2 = 16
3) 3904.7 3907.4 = 8.89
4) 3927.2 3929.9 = 7.25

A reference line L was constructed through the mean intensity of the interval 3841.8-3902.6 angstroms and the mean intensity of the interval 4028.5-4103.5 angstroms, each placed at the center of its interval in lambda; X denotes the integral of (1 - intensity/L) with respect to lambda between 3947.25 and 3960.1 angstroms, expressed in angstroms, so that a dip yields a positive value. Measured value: 1.18 angstroms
